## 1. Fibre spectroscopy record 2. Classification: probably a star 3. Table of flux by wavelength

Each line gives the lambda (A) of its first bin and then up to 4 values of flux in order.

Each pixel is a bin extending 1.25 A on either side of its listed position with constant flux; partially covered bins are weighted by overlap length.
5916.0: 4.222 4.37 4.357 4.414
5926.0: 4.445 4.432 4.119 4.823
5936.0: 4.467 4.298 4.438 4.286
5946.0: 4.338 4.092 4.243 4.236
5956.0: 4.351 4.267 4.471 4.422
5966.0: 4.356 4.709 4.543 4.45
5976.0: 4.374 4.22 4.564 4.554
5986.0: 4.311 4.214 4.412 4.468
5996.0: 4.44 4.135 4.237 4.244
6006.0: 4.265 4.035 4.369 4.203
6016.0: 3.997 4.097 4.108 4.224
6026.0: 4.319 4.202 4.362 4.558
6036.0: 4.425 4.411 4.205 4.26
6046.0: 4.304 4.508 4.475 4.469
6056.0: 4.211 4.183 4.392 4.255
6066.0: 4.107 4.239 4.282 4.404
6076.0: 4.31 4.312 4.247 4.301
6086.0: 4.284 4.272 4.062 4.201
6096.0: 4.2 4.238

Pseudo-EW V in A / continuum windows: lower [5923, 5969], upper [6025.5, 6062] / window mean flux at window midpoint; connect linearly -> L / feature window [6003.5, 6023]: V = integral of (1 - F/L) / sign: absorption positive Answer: 0.9 A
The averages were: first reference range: 4.37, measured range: 4.16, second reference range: 4.35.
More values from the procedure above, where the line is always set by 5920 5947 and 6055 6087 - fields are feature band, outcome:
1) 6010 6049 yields 0.3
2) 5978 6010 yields 0.2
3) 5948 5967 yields 0.3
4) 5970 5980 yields -0.1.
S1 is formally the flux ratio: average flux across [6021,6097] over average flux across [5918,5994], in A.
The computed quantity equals 1.0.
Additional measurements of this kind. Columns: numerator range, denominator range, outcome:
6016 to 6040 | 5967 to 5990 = 0.97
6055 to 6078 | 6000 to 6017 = 1.02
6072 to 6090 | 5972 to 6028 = 1.00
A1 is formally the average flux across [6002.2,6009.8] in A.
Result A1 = 4.18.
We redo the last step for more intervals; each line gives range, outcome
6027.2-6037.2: 4.39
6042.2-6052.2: 4.39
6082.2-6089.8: 4.28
